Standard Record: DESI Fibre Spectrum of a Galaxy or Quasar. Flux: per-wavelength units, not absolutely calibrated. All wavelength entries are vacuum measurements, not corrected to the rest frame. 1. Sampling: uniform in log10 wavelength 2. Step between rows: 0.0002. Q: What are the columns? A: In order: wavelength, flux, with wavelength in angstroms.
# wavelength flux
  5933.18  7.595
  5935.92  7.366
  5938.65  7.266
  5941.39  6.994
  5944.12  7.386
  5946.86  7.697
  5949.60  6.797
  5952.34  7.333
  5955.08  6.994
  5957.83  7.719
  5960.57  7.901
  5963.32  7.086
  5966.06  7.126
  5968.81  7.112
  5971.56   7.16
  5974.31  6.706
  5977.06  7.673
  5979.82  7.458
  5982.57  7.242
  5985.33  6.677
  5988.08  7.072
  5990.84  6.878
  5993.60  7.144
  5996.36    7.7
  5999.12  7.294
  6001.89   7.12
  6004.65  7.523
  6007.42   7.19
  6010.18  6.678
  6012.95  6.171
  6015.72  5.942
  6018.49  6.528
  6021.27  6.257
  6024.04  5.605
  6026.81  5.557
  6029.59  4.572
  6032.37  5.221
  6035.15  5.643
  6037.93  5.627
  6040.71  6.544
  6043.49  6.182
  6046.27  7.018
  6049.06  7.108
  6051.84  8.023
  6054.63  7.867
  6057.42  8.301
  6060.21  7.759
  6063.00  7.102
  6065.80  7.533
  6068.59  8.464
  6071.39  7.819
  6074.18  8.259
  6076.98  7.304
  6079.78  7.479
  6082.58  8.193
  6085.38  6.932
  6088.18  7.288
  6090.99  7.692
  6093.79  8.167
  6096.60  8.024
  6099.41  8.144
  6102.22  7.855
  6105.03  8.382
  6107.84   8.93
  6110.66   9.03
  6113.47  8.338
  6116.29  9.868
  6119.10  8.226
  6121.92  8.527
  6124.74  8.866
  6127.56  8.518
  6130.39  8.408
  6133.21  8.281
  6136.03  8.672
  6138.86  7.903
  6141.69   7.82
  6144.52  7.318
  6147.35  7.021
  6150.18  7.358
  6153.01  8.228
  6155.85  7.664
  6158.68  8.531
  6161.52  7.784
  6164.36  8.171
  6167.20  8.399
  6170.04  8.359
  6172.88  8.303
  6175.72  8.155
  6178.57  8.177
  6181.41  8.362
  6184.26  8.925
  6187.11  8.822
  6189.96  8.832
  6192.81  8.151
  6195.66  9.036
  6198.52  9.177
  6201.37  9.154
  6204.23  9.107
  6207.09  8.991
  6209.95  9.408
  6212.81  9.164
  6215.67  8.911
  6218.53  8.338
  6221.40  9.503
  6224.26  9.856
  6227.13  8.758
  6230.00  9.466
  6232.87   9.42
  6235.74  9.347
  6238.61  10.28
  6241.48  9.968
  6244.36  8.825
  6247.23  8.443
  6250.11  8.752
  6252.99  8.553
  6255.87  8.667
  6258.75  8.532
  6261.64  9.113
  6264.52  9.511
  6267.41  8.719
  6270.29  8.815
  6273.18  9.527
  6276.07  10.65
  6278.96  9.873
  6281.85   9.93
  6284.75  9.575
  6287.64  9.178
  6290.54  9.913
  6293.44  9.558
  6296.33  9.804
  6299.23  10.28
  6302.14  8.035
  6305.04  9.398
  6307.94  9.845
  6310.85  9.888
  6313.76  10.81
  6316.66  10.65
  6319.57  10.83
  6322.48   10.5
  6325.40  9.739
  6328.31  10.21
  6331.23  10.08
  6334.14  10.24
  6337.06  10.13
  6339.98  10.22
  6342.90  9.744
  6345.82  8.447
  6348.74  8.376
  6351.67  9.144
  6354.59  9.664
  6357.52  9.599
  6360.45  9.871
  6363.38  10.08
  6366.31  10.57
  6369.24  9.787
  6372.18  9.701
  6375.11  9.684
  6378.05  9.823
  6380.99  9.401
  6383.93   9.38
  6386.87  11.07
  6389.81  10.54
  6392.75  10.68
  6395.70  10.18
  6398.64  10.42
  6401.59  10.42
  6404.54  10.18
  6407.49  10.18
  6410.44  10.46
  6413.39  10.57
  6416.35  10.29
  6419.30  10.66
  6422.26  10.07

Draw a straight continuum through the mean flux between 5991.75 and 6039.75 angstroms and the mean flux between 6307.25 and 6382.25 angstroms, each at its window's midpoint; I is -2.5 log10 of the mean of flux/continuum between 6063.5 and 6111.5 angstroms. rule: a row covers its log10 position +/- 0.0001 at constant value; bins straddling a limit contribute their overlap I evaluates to -0.12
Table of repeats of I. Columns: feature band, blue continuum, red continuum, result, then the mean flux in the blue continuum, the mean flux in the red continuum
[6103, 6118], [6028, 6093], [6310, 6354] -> -0.159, 7.13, 9.93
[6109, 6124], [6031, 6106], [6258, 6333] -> -0.118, 7.4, 9.74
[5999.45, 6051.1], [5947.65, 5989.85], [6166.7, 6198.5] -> 0.198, 7.21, 8.54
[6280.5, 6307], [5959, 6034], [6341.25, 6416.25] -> -0.035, 6.76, 9.93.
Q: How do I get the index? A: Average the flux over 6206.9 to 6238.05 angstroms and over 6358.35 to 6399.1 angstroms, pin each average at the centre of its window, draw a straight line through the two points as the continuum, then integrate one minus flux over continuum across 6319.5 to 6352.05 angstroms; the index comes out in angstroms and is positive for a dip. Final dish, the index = 0.2 angstroms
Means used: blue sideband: 9.24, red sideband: 10.1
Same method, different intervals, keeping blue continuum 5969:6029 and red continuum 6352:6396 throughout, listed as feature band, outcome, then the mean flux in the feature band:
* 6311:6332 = -1.9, 10.4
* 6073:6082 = -0.3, 7.71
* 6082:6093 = 0.1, 7.52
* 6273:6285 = -1.1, 9.98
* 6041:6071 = -0.9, 7.51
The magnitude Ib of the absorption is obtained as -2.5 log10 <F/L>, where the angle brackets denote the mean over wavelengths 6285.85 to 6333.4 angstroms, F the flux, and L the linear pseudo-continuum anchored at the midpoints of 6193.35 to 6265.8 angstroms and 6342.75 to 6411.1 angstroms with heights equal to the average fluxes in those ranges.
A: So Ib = -0.04 mag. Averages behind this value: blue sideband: 9.12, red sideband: 9.89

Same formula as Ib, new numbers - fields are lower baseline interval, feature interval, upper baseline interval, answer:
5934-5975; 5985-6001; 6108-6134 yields 0.064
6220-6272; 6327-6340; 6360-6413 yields -0.043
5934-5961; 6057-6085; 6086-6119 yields 0.045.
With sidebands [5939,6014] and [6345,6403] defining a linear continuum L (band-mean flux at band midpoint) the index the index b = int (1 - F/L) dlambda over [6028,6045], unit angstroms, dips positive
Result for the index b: 4.4 angstroms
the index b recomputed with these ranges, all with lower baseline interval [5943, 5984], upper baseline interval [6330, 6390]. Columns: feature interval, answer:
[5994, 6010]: 0.5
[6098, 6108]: -0.1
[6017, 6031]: 3.6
